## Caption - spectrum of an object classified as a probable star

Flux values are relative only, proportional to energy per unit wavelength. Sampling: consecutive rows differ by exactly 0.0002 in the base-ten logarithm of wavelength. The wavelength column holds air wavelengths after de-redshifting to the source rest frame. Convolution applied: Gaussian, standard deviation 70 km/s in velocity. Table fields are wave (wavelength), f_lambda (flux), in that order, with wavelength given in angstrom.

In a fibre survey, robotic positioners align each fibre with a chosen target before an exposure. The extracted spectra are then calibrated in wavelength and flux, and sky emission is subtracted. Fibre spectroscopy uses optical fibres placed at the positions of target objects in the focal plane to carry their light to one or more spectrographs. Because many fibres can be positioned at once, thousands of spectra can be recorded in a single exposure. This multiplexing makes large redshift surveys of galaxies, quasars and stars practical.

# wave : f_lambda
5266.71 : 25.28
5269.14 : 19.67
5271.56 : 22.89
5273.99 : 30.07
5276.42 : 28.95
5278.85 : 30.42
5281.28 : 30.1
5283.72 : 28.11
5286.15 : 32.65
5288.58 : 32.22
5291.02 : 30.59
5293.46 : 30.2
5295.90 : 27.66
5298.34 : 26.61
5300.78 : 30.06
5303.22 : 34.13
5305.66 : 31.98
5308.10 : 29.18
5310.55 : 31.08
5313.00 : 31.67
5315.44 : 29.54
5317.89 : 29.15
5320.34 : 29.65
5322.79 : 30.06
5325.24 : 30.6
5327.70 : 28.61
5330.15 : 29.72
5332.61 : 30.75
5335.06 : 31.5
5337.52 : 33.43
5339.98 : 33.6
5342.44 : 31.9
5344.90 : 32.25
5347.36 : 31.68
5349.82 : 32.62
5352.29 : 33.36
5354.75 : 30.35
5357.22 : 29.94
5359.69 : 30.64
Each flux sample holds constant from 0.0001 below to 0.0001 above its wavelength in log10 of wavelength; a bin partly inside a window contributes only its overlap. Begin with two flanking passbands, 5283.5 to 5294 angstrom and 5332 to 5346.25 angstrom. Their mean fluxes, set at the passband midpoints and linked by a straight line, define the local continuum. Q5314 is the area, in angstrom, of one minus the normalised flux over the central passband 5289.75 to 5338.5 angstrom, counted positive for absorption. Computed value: 2.1 angstrom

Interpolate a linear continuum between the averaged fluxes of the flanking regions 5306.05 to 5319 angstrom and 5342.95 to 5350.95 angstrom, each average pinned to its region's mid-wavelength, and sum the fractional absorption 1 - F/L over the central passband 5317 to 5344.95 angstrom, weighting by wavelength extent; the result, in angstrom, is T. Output 0.4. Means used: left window 30.3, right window 32.2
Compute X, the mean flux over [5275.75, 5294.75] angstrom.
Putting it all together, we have 30.4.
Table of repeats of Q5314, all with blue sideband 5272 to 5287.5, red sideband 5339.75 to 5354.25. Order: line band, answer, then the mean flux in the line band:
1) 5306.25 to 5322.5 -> 0.51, 30.1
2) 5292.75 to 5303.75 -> 0.37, 29.4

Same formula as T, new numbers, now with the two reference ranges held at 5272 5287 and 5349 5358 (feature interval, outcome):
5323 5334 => 0.3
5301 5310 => -0.4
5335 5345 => -0.5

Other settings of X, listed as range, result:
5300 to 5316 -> 31.2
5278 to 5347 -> 30.6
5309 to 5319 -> 30.3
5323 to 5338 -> 30.6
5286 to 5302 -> 29.8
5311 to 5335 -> 30.1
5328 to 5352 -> 31.9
